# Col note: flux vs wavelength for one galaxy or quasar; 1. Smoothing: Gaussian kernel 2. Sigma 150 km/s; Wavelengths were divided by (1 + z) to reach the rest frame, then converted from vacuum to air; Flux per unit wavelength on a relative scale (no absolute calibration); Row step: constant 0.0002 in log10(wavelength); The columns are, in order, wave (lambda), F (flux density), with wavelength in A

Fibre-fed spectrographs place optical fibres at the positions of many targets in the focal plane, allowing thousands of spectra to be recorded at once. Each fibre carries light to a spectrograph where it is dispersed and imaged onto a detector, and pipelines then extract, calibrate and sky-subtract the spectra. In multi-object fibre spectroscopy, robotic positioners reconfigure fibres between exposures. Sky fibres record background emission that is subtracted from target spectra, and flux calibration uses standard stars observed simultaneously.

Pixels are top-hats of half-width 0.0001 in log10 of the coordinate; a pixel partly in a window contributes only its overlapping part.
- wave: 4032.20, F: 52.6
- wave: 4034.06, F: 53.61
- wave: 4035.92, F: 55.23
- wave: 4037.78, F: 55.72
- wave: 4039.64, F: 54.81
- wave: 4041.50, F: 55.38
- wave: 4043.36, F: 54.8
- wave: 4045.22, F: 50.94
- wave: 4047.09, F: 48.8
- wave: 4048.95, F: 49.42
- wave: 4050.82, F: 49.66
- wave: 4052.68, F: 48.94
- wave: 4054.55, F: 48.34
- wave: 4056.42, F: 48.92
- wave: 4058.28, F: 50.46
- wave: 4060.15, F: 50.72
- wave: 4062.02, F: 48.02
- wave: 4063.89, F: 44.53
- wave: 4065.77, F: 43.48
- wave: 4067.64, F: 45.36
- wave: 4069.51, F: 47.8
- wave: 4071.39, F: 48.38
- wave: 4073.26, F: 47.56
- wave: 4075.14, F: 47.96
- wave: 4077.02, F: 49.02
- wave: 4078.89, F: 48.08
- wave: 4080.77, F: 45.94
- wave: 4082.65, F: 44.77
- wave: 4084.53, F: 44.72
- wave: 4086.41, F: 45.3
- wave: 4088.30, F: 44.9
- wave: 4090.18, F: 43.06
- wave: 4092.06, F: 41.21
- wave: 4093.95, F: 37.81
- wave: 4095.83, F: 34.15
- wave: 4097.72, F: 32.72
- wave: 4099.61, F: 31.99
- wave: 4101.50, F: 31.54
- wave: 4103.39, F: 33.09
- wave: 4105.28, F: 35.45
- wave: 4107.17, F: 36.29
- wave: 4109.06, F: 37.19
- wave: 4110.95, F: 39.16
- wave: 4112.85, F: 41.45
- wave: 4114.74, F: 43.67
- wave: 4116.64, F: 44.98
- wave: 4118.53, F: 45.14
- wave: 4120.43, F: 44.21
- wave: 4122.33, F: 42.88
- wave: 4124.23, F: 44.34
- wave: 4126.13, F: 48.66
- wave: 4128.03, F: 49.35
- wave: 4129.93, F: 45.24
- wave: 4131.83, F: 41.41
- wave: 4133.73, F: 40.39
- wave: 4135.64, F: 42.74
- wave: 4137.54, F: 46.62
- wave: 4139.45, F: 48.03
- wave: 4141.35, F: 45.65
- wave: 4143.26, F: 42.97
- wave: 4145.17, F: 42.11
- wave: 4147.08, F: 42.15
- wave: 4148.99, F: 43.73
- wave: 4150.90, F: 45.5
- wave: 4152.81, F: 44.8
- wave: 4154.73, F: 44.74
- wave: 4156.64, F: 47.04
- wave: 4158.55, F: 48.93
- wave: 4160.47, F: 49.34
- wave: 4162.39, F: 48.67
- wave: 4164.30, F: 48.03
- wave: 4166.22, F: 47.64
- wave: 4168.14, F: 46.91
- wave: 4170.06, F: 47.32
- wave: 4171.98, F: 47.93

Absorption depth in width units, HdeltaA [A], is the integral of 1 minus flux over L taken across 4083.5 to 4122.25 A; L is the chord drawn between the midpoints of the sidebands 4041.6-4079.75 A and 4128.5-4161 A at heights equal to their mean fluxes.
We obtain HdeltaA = 6.01 A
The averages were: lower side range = 48.7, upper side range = 44.8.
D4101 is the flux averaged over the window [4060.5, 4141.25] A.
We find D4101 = 42.9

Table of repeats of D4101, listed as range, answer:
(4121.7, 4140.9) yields 45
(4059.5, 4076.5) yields 47.1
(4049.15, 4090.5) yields 47.2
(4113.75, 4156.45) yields 44.6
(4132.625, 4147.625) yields 43.9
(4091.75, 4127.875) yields 39.4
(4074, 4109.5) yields 40.3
